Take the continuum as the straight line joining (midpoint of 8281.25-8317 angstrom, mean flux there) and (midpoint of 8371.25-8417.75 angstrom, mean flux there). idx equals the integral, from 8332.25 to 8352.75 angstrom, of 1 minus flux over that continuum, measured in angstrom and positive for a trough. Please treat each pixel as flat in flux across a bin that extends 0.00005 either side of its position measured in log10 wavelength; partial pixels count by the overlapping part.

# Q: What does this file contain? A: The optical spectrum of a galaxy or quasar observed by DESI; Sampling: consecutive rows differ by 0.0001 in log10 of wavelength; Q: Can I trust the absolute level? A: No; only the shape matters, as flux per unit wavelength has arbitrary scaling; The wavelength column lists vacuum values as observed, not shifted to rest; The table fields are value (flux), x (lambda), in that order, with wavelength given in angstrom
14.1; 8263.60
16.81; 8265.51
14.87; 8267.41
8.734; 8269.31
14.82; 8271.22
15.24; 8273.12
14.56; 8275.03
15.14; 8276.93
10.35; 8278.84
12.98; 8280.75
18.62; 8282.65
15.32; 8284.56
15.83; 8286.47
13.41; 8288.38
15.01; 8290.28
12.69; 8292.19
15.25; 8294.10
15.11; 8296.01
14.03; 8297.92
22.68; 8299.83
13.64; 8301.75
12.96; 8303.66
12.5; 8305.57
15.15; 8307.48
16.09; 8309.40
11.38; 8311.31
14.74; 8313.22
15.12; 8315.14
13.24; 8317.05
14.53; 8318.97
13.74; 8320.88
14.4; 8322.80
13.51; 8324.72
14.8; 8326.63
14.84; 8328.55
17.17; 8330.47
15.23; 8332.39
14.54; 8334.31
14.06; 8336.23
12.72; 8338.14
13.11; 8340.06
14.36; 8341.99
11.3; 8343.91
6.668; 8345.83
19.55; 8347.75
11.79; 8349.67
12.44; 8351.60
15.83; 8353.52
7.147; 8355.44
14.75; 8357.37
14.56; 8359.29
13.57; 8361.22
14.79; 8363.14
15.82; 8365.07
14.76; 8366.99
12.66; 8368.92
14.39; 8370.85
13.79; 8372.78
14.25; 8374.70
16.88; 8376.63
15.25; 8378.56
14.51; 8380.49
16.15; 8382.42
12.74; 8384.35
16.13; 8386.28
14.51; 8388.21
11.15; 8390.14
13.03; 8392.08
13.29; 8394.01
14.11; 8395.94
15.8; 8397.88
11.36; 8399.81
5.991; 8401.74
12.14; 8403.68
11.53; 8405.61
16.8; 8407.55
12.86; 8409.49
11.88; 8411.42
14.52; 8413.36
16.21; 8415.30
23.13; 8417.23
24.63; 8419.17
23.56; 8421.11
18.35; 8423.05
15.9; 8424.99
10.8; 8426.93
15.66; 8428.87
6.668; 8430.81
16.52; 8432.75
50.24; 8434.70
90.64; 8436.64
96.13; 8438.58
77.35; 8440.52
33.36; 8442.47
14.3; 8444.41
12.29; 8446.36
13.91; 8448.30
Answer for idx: 1.84 angstrom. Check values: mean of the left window 14.9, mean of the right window 14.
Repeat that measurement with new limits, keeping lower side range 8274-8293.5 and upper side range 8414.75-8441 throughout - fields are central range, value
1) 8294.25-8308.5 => 1.37 angstrom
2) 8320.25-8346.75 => 9.40 angstrom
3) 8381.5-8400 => 9.64 angstrom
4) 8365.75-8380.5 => 6.69 angstrom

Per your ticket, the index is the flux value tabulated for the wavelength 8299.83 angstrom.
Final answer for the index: 22.68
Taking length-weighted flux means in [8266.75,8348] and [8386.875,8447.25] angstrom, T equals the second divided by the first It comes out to 1.6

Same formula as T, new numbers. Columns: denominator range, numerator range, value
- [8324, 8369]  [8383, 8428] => 1.08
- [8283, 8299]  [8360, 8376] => 0.97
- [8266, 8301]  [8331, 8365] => 0.91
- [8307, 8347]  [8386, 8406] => 0.91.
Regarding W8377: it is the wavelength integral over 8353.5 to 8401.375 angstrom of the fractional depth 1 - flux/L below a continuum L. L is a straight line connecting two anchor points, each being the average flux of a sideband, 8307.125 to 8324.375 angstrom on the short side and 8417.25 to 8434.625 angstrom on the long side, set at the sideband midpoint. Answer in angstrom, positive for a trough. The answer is 7.9 angstrom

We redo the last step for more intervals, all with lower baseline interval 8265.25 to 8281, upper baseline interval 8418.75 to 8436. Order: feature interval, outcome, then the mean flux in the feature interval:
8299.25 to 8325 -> 1.9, 14.5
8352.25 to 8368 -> 3.7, 13.9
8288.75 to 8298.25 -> 0.2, 14.4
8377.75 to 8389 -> 2.5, 14.9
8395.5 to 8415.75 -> 7.4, 12.9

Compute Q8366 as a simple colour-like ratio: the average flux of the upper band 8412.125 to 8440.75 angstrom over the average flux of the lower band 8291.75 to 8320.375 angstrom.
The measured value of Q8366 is 2.19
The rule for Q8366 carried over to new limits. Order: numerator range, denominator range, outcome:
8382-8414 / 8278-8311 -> 0.89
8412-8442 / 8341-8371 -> 2.48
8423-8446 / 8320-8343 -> 2.59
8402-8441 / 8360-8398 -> 1.90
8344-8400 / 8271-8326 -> 0.95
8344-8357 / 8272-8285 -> 0.84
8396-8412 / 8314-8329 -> 0.87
